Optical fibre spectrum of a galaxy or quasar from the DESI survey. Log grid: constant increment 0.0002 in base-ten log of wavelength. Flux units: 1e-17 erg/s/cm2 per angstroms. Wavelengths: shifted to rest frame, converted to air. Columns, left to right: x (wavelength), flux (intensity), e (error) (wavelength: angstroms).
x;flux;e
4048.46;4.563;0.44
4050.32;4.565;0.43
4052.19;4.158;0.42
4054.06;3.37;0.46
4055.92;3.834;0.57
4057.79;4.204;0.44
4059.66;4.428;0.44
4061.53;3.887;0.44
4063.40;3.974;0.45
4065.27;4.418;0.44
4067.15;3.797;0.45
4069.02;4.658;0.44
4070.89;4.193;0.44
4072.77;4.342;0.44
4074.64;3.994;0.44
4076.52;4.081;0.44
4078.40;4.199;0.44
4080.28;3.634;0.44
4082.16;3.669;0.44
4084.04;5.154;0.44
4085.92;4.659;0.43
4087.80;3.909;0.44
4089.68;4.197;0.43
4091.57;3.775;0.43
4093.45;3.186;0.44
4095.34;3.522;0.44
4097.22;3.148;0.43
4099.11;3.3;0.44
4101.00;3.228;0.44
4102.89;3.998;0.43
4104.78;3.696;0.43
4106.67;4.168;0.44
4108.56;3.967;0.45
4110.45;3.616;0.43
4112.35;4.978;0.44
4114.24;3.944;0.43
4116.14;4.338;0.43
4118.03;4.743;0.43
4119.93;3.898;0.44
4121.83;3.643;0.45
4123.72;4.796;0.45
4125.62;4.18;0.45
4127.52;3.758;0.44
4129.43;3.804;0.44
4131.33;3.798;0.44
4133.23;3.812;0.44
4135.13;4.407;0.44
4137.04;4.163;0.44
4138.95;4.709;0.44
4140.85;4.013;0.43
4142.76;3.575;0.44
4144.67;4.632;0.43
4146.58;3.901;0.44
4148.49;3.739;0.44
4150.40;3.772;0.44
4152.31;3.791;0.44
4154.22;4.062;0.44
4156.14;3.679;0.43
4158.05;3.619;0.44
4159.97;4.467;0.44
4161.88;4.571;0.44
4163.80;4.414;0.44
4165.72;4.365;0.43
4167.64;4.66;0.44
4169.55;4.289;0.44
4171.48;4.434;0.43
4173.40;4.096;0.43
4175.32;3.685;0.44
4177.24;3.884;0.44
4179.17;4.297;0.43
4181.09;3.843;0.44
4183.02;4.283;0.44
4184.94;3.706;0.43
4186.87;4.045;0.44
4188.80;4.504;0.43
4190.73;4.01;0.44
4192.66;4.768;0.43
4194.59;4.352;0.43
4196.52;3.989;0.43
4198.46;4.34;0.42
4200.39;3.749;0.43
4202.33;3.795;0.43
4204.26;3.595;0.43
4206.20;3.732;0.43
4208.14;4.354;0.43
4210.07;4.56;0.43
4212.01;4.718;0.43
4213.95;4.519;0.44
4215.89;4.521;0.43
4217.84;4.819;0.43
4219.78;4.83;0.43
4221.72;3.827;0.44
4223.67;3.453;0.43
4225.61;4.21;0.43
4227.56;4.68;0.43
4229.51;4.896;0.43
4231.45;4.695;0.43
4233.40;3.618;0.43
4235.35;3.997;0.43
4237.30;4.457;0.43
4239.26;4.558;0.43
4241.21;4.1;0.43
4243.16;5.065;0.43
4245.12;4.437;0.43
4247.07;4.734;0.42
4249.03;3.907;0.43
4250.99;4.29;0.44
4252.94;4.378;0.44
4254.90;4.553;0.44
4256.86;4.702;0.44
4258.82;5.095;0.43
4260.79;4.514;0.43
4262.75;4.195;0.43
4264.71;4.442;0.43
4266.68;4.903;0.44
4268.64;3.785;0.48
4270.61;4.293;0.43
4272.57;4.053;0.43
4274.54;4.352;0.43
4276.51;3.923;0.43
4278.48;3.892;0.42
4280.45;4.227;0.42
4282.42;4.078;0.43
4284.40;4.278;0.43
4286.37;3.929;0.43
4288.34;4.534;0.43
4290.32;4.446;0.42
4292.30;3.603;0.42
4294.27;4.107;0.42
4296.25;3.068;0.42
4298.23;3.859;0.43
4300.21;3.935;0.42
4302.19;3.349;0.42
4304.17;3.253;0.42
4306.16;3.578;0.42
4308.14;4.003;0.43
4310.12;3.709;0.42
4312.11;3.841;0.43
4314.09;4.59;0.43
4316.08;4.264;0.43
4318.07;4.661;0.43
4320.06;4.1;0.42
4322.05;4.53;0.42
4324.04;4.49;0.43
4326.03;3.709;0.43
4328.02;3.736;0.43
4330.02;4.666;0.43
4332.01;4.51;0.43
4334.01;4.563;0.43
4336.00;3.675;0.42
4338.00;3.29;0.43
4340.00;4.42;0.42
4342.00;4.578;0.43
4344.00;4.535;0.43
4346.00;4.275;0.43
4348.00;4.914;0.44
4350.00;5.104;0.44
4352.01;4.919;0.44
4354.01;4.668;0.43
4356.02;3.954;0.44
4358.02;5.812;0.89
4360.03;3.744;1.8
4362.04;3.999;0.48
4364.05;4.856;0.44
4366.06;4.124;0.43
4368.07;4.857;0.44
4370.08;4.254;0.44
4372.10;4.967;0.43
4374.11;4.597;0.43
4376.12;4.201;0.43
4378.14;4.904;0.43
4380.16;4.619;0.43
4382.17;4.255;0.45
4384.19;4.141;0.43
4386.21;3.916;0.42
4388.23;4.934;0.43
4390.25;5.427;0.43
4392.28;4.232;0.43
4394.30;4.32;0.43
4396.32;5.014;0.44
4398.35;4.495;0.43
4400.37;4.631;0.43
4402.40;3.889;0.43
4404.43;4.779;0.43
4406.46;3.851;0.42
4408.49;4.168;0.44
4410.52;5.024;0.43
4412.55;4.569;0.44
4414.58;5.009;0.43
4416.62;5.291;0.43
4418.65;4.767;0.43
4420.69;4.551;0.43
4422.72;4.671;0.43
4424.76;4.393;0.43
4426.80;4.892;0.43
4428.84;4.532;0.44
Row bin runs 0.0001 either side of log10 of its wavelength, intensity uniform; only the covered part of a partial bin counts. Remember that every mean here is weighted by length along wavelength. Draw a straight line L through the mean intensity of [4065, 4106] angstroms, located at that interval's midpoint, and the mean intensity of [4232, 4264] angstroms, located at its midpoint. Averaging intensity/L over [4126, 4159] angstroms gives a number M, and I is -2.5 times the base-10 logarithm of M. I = 0.039 mag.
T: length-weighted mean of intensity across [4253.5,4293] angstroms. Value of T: 4.29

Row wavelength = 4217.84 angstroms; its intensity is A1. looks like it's 4.819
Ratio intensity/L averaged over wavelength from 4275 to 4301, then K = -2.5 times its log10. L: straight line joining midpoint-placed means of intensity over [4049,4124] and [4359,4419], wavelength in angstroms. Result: 0.094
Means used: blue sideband 4.03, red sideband 4.53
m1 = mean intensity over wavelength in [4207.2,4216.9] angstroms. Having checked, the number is 4.54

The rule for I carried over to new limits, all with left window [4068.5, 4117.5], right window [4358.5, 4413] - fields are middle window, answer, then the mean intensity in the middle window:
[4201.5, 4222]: -0.033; 4.32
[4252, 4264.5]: -0.073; 4.56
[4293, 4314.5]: 0.165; 3.73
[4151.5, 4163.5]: 0.010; 4.06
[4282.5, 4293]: 0.039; 4.16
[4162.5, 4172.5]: -0.082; 4.43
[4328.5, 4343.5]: 0.042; 4.23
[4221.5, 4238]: 0.000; 4.22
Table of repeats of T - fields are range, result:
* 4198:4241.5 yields 4.26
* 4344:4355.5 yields 4.72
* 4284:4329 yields 3.98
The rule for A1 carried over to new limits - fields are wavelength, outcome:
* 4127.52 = 3.758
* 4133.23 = 3.812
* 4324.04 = 4.49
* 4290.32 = 4.446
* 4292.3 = 3.603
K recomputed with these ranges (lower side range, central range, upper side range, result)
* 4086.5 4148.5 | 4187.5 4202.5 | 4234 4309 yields -0.04 mag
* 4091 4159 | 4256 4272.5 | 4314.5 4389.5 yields -0.06 mag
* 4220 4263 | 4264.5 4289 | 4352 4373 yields 0.06 mag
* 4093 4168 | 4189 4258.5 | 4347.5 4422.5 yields -0.03 mag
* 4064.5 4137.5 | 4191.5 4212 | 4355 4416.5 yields 0.01 mag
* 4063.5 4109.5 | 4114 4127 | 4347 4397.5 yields -0.05 mag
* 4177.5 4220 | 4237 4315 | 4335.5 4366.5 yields 0.04 mag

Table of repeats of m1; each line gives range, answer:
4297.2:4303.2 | 3.71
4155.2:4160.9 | 3.92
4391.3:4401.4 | 4.54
